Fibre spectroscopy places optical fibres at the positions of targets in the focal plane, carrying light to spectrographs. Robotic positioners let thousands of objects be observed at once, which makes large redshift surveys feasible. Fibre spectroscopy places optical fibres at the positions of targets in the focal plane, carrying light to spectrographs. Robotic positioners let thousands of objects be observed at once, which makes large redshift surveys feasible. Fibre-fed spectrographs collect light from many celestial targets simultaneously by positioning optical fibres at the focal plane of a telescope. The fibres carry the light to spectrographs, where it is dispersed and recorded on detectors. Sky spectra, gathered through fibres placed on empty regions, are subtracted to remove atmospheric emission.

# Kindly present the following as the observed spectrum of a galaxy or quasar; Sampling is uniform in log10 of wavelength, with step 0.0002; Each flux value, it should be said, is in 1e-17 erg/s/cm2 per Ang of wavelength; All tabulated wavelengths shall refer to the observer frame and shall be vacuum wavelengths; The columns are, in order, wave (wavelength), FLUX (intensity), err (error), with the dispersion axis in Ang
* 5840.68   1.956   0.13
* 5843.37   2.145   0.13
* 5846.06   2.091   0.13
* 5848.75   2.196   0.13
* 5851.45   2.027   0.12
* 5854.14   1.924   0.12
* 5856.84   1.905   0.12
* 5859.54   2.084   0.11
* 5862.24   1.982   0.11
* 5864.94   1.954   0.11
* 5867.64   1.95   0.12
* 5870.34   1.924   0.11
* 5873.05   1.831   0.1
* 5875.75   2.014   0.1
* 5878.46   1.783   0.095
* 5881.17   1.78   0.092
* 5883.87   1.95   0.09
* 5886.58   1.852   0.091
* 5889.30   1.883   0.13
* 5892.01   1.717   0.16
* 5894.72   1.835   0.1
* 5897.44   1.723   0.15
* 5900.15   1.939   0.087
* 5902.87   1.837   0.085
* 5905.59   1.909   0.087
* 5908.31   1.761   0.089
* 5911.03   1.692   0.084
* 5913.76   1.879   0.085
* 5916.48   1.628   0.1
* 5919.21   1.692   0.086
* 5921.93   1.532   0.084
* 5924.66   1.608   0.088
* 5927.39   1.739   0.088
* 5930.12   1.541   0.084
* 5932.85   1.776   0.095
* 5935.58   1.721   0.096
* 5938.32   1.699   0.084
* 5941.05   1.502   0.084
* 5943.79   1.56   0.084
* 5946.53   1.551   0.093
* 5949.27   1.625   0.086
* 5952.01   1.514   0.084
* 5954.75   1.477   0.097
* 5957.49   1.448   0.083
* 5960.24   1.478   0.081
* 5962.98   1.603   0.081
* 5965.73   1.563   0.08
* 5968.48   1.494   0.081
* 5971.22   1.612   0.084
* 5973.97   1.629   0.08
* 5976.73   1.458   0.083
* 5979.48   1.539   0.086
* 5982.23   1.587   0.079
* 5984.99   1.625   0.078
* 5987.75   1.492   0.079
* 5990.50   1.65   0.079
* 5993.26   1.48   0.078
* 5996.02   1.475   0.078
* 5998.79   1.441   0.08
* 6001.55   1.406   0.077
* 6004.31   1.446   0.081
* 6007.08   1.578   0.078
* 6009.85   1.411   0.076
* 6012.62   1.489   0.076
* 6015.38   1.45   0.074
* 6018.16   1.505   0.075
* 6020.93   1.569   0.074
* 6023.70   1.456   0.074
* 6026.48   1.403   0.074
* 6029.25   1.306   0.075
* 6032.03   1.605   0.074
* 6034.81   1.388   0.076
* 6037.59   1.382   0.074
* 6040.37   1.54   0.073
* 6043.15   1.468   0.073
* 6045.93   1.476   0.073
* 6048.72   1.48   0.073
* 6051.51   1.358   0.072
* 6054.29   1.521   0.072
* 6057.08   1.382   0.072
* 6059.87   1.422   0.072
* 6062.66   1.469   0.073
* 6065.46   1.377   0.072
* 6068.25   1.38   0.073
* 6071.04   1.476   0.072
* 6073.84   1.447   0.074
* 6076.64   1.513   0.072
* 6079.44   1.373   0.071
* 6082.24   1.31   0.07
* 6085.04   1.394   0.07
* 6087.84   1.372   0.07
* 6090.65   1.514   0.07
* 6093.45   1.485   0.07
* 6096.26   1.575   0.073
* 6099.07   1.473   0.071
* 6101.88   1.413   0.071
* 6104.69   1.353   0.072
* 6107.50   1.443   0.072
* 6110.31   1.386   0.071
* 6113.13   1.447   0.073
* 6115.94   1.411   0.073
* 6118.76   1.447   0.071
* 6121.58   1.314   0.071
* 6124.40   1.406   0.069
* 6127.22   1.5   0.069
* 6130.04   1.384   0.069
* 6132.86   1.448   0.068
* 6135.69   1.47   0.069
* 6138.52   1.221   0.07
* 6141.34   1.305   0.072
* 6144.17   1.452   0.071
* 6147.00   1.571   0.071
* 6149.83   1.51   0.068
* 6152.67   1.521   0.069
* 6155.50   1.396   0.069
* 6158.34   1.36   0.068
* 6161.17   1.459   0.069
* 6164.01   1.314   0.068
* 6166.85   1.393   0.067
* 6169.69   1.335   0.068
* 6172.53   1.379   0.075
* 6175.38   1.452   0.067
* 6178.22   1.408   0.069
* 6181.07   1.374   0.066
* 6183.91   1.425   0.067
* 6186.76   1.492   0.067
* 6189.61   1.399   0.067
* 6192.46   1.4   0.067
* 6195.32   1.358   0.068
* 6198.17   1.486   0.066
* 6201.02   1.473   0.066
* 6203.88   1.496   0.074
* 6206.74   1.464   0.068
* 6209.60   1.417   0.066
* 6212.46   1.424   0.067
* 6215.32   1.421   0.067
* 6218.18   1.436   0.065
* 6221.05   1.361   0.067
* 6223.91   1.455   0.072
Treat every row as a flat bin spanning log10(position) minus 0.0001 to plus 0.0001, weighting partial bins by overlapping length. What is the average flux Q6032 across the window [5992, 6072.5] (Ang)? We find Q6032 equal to 1.45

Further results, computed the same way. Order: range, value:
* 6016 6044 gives 1.46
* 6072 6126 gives 1.43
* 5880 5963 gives 1.69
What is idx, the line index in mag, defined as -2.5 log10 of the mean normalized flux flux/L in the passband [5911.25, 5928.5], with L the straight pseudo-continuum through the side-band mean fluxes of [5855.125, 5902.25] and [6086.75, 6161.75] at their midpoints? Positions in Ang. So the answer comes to 0.082 mag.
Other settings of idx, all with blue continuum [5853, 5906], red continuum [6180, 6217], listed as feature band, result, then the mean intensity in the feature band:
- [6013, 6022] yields 0.127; 1.5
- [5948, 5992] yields 0.137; 1.55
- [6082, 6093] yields 0.128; 1.41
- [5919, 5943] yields 0.109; 1.64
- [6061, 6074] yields 0.137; 1.43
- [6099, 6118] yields 0.107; 1.42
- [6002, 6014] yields 0.157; 1.48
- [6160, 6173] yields 0.080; 1.37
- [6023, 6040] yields 0.170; 1.43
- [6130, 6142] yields 0.117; 1.37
